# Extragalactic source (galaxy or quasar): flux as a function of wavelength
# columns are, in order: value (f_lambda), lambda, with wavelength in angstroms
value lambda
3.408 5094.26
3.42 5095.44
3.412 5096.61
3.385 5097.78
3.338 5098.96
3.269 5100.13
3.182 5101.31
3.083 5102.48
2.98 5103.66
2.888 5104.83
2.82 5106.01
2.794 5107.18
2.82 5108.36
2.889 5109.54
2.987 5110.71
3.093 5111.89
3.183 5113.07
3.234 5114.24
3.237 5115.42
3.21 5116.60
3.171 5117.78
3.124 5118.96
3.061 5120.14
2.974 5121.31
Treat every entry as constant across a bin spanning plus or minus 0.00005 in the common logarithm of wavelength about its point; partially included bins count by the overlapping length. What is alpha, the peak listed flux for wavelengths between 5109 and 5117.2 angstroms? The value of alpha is 3.237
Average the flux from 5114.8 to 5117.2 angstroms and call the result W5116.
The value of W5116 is 3.22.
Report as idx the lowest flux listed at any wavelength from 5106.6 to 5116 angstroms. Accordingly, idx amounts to 2.794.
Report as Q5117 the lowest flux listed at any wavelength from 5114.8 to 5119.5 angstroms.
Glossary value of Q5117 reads 3.124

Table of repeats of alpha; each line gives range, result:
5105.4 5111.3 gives 2.987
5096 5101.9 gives 3.412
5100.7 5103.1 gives 3.182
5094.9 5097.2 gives 3.42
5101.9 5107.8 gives 3.083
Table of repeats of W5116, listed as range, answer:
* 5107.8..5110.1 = 2.85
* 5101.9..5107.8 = 2.91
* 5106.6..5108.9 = 2.8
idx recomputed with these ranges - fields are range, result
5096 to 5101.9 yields 3.182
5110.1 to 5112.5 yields 2.987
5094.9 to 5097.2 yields 3.412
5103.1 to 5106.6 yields 2.82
